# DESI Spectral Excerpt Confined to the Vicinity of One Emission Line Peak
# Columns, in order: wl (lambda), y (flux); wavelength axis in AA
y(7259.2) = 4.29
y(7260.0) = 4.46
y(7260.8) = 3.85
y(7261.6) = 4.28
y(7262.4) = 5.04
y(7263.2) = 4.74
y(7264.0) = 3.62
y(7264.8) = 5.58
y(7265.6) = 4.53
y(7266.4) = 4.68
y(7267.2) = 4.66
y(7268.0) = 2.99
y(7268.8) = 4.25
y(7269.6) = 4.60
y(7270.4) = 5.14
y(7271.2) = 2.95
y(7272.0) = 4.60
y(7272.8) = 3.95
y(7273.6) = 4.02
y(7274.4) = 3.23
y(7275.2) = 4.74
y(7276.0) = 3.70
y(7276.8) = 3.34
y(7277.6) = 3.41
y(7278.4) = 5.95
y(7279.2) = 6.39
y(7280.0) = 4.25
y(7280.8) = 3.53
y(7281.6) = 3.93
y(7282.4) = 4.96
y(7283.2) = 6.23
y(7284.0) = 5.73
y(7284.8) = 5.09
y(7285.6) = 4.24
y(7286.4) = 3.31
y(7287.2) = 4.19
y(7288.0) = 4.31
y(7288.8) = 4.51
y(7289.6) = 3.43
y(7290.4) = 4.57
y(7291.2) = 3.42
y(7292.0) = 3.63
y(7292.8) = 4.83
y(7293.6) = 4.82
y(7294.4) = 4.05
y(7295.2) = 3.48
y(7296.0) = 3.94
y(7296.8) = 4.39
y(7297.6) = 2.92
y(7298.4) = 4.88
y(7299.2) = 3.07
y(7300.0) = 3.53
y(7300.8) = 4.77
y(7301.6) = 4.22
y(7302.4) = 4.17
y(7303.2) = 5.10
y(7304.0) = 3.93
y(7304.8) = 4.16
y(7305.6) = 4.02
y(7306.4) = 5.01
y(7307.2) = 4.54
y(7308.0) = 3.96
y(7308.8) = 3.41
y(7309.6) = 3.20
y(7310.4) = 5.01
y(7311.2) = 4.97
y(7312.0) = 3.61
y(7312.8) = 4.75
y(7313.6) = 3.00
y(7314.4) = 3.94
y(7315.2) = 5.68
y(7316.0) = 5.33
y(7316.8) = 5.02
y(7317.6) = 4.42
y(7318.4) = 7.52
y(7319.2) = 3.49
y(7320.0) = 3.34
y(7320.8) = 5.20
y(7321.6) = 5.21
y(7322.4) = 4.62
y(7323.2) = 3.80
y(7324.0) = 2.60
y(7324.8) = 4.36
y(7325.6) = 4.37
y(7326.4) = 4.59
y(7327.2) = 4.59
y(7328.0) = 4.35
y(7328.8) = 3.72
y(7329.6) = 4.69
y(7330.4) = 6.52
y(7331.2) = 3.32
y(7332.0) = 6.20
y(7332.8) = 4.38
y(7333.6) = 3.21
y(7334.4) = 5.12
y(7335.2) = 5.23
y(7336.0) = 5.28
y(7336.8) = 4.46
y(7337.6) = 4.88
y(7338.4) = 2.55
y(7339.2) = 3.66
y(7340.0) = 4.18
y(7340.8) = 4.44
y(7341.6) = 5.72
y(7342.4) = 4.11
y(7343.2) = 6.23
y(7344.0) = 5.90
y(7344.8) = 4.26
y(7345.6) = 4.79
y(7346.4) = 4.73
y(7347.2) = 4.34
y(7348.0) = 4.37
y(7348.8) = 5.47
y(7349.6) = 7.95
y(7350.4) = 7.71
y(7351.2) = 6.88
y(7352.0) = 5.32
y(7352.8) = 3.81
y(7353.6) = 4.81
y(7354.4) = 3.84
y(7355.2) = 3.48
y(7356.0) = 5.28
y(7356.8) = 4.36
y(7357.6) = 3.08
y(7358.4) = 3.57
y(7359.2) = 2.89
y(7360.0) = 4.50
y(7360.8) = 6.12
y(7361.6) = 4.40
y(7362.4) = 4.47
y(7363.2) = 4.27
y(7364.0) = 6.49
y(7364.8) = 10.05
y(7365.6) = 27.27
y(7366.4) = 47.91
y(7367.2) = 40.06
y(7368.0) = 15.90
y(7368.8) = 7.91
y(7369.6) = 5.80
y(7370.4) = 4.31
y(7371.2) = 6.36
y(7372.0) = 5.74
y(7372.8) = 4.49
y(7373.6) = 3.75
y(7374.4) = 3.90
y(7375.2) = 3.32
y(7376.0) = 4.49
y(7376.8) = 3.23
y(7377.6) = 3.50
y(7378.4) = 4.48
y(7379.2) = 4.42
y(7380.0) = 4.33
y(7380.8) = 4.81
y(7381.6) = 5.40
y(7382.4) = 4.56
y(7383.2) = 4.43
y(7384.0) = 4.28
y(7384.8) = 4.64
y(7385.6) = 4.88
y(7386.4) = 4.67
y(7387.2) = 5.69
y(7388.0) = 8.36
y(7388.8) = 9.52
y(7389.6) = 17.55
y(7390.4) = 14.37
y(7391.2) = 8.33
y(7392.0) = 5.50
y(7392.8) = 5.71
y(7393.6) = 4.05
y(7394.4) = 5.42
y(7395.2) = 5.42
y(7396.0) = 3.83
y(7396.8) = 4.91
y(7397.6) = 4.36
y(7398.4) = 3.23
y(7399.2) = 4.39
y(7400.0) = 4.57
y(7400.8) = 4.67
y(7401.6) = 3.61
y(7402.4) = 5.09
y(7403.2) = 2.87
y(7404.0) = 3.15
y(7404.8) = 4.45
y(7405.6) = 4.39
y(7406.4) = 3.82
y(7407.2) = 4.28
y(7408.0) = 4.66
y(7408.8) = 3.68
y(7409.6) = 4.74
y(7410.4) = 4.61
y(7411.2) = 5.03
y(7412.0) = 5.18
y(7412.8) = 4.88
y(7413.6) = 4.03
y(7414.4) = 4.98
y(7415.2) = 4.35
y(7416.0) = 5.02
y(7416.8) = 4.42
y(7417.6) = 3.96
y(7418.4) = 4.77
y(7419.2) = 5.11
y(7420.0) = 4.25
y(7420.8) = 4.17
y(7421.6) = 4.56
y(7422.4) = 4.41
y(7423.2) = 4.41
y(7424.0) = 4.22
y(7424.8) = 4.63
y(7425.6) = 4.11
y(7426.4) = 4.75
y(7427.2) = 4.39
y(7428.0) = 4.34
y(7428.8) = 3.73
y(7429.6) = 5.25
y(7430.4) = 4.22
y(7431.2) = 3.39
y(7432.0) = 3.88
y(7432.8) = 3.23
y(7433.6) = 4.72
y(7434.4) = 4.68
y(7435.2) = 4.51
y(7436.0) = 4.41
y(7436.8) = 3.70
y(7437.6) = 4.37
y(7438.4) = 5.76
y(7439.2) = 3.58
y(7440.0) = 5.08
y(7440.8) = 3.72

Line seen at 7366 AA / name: H-alpha 6563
